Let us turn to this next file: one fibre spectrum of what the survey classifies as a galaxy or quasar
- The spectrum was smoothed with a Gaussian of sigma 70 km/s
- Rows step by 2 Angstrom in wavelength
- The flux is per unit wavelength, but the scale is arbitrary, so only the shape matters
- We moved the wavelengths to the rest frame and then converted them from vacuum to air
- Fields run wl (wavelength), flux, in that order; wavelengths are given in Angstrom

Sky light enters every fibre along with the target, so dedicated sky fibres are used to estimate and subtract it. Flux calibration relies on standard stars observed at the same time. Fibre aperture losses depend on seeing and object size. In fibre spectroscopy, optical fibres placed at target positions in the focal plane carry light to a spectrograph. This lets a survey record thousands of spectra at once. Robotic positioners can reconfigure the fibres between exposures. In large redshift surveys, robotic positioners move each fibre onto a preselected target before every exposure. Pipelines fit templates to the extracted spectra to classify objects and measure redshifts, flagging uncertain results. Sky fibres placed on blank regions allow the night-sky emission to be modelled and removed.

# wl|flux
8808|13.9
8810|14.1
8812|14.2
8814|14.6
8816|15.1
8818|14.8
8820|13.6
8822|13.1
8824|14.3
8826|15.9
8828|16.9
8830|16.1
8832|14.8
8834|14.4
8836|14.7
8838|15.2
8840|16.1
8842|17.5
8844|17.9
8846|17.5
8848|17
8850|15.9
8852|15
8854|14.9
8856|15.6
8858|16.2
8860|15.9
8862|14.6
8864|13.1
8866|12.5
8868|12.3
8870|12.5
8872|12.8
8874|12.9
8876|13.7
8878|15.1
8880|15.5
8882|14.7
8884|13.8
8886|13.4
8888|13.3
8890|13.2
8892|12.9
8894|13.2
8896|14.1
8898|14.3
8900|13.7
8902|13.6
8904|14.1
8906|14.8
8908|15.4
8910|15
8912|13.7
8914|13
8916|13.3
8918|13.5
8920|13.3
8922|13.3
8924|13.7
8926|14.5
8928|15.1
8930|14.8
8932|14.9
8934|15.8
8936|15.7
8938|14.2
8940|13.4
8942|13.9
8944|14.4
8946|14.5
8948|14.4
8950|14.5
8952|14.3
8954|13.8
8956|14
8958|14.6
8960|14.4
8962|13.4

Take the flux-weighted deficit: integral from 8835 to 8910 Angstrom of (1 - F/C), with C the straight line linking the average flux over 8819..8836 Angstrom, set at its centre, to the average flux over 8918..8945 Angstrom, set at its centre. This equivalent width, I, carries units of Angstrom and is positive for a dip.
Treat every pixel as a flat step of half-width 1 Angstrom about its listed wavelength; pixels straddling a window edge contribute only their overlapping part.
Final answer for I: 0.4 Angstrom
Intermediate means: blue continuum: 14.9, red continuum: 14.4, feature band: 14.6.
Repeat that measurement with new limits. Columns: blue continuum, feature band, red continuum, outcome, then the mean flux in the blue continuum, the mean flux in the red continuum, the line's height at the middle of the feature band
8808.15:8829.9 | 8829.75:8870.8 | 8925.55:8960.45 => -1.6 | 14.7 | 14.5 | 14.6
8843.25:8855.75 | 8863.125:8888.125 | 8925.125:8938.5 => 3.7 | 16.3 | 15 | 15.9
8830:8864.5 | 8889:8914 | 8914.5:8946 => 1.3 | 15.7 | 14.2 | 14.8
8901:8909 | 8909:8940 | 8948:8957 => 0.3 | 14.5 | 14.2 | 14.4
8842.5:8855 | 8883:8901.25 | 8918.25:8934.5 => 2.0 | 16.4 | 14.3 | 15.3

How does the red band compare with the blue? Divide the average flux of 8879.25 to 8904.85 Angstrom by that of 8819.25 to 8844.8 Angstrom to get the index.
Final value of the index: 0.90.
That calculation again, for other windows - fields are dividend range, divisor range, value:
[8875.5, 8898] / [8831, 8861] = 0.88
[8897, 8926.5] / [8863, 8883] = 1.03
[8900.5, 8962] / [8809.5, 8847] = 0.93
